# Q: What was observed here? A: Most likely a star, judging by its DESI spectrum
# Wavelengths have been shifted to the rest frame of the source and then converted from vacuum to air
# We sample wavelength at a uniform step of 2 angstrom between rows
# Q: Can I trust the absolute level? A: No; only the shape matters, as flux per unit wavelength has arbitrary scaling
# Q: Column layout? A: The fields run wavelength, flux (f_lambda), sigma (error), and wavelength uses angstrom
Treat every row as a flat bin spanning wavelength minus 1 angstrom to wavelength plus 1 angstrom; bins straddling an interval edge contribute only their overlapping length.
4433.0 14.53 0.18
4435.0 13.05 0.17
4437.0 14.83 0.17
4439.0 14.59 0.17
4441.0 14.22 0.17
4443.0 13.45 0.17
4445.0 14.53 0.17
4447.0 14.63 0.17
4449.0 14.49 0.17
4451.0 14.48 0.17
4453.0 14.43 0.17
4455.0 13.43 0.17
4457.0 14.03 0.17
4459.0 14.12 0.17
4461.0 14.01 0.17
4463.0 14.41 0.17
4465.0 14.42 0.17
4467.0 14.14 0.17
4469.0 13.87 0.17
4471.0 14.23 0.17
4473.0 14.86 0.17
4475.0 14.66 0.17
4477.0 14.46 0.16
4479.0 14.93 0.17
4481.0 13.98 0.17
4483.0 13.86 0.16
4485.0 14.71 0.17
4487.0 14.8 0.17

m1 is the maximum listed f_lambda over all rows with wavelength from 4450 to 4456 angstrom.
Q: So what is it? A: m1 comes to 14.48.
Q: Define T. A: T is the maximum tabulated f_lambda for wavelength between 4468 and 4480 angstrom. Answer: 14.93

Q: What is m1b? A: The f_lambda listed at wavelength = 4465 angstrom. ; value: 14.42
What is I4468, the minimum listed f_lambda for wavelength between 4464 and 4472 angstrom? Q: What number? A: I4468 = 13.87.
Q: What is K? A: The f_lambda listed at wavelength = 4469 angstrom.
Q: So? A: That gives 13.87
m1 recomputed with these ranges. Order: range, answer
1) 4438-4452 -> 14.63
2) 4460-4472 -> 14.42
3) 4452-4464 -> 14.43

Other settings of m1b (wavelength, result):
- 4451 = 14.48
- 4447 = 14.63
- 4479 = 14.93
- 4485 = 14.71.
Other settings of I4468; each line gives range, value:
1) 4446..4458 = 13.43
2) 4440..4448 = 13.45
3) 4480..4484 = 13.86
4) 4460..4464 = 14.01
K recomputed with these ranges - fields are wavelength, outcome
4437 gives 14.83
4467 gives 14.14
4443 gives 13.45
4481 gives 13.98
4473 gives 14.86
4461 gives 14.01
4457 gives 14.03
